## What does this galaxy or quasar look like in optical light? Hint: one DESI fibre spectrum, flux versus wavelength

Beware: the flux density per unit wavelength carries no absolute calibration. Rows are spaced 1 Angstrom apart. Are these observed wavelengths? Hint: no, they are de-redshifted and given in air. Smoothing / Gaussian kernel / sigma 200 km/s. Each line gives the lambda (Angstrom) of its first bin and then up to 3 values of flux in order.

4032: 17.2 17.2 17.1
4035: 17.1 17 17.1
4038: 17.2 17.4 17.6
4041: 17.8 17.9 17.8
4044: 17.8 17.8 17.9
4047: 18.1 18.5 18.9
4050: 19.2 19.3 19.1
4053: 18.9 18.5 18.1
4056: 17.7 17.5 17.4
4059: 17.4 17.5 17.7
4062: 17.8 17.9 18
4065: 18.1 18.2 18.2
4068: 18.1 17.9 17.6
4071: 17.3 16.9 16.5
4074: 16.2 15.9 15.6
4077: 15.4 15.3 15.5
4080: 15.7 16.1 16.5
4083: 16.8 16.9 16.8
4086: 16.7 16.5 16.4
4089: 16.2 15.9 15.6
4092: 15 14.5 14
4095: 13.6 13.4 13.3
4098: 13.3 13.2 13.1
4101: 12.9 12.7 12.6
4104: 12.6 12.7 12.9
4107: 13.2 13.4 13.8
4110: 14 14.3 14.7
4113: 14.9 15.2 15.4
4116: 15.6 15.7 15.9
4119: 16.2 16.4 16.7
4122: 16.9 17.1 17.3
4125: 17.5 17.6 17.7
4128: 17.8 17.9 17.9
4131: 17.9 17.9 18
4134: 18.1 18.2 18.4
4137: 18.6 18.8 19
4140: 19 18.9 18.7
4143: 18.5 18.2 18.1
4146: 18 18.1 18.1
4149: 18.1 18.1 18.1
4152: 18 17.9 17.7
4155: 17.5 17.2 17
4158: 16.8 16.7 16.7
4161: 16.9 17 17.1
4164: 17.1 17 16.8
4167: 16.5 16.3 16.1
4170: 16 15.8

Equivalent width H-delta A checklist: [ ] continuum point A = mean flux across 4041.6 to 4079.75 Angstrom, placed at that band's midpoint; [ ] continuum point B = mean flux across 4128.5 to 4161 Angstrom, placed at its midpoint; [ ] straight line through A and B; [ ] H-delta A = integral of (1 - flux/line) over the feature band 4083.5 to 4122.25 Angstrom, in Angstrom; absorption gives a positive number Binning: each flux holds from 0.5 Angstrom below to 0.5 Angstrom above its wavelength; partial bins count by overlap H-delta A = 6.8 Angstrom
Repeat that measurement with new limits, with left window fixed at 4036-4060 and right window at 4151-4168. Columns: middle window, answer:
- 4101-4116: 3.2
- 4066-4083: 1.1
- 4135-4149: -1.0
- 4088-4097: 1.5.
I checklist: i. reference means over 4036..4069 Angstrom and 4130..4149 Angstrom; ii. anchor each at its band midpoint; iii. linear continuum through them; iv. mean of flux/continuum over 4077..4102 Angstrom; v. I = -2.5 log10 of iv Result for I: 0.20 mag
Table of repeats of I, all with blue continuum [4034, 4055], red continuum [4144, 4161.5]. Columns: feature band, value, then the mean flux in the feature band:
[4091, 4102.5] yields 0.29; 13.6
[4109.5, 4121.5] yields 0.15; 15.4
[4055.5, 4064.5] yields 0.02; 17.7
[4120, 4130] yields 0.02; 17.4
